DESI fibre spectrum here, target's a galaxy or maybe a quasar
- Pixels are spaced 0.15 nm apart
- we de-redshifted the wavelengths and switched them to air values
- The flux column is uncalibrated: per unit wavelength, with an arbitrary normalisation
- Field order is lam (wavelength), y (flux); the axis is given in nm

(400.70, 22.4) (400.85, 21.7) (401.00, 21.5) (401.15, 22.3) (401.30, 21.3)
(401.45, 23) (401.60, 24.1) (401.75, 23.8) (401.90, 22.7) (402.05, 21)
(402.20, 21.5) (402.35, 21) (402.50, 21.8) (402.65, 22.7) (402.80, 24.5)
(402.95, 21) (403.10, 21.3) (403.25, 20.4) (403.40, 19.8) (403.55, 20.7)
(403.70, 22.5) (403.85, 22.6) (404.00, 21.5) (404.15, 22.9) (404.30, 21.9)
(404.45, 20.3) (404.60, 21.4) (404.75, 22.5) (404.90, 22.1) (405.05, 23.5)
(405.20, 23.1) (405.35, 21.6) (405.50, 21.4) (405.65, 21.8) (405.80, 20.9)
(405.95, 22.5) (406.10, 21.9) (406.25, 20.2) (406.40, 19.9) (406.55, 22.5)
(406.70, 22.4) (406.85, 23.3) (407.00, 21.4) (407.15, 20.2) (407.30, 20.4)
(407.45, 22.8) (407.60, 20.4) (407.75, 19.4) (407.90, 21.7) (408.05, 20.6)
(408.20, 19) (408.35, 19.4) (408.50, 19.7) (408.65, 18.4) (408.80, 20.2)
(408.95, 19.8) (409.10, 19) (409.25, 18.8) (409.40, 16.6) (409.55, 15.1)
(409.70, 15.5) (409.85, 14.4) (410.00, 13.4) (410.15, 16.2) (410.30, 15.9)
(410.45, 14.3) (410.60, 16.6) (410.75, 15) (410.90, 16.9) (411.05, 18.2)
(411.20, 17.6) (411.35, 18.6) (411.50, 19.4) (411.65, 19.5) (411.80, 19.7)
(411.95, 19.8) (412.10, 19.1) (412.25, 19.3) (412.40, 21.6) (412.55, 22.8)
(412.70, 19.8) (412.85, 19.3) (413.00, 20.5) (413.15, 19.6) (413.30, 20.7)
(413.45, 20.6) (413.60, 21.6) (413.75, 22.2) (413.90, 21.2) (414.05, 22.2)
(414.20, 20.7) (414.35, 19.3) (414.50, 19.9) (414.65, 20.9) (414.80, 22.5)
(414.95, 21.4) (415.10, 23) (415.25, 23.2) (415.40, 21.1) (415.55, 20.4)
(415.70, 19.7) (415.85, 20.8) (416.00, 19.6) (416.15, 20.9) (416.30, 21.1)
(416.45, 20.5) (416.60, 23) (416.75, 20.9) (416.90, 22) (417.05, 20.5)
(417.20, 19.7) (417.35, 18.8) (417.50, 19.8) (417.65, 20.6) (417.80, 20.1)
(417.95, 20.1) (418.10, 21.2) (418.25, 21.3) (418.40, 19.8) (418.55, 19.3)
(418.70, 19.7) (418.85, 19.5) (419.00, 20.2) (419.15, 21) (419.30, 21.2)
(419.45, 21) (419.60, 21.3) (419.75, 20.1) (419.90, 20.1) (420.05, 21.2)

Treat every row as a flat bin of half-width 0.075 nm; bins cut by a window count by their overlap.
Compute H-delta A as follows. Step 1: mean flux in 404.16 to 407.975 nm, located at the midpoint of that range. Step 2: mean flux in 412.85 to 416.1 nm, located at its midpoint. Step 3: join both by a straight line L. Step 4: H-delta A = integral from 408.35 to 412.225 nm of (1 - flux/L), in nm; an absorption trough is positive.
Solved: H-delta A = 0.68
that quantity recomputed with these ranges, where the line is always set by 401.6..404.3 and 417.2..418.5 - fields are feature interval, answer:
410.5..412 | 0.21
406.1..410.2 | 0.38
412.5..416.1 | -0.06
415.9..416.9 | -0.04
